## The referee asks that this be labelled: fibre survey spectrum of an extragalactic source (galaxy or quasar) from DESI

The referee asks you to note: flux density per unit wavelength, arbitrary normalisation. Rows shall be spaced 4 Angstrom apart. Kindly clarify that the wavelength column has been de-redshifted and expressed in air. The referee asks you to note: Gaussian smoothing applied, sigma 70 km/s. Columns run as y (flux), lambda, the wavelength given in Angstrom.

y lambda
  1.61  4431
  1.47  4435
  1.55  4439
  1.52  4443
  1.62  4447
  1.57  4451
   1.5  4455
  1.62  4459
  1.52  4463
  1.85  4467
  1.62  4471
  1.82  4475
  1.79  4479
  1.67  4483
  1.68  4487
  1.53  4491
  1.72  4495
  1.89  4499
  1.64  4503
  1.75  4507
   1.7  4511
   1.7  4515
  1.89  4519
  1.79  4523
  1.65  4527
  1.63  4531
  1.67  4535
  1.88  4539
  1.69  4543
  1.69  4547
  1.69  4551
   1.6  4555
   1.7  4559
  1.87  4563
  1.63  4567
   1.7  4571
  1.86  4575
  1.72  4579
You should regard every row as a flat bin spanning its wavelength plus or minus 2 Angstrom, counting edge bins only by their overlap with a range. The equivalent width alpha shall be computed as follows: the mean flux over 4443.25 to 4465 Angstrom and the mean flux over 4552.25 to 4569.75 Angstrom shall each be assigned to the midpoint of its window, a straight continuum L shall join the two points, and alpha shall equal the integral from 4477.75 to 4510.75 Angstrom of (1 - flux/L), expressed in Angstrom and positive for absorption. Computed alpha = -1.9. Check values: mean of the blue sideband 1.56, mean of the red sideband 1.7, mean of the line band 1.71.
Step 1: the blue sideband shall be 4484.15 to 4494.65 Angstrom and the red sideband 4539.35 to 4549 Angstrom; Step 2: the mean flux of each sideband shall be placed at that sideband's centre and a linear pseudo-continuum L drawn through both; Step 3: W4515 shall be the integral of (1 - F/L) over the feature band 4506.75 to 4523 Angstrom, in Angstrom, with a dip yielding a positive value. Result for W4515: -0.9 Angstrom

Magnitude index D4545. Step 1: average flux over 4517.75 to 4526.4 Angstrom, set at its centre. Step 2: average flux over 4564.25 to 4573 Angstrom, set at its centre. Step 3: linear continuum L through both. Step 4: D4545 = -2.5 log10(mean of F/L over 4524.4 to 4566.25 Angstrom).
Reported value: 0.02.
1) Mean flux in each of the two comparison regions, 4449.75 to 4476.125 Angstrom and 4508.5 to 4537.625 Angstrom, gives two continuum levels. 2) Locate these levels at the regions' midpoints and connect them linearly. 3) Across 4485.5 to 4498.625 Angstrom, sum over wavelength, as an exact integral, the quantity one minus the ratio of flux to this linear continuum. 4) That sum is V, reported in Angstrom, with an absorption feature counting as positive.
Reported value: 0.1 Angstrom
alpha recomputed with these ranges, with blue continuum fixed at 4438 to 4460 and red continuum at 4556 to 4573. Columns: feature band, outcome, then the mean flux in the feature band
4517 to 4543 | -1.18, 1.75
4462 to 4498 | -2.16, 1.7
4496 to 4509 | -0.98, 1.76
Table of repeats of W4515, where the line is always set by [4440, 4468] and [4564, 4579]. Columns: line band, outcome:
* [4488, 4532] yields -1.54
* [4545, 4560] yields 0.40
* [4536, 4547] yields -0.37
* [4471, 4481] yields -0.93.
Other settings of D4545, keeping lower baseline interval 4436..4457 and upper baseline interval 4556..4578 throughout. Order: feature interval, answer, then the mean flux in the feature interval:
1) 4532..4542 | -0.04 mag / 1.75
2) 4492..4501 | -0.09 mag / 1.77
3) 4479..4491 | -0.04 mag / 1.67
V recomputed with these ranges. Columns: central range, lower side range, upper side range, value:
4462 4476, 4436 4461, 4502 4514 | -0.9 Angstrom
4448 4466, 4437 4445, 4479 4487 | 0.3 Angstrom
